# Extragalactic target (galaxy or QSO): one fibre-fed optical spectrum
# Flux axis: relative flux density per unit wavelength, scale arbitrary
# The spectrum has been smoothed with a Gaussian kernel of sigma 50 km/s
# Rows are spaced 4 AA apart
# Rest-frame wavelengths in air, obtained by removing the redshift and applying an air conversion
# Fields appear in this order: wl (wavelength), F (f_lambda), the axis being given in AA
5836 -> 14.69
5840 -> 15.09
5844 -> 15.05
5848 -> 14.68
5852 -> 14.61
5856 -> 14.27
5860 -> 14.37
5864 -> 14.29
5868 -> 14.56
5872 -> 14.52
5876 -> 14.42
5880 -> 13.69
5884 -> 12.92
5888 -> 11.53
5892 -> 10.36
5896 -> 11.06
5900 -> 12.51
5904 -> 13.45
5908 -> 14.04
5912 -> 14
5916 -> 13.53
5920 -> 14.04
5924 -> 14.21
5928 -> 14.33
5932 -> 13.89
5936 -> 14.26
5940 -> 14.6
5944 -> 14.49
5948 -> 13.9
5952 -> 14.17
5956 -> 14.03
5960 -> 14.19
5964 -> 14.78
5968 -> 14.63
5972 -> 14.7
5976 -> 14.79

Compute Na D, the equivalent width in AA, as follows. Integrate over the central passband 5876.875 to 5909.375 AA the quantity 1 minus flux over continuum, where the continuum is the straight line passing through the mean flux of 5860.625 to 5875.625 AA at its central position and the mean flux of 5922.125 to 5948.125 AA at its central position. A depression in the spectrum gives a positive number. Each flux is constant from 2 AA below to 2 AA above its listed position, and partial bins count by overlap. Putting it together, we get 4.3 AA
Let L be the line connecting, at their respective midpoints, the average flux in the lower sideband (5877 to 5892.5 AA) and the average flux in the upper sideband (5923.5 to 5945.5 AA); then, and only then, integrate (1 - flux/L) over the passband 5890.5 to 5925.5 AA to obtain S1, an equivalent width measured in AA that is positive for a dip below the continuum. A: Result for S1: 0.8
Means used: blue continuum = 12.4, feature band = 13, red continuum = 14.3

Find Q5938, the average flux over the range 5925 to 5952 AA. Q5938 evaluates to 14.2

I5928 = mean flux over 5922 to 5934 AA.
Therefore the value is 14.1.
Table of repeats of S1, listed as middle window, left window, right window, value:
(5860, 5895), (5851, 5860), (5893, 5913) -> 1.1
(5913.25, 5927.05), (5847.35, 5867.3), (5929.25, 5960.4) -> 0.3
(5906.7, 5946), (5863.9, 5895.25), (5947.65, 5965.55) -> -1.0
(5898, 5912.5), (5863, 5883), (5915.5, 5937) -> 0.7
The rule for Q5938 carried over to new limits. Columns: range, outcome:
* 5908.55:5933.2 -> 14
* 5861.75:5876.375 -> 14.4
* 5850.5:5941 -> 13.6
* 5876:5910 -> 12.6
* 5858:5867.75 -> 14.4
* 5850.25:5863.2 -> 14.4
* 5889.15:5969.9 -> 13.7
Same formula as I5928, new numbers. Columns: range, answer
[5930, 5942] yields 14.2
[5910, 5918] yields 13.8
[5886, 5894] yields 10.9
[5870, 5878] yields 14.5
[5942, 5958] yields 14.1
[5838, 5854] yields 14.9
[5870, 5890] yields 13.4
